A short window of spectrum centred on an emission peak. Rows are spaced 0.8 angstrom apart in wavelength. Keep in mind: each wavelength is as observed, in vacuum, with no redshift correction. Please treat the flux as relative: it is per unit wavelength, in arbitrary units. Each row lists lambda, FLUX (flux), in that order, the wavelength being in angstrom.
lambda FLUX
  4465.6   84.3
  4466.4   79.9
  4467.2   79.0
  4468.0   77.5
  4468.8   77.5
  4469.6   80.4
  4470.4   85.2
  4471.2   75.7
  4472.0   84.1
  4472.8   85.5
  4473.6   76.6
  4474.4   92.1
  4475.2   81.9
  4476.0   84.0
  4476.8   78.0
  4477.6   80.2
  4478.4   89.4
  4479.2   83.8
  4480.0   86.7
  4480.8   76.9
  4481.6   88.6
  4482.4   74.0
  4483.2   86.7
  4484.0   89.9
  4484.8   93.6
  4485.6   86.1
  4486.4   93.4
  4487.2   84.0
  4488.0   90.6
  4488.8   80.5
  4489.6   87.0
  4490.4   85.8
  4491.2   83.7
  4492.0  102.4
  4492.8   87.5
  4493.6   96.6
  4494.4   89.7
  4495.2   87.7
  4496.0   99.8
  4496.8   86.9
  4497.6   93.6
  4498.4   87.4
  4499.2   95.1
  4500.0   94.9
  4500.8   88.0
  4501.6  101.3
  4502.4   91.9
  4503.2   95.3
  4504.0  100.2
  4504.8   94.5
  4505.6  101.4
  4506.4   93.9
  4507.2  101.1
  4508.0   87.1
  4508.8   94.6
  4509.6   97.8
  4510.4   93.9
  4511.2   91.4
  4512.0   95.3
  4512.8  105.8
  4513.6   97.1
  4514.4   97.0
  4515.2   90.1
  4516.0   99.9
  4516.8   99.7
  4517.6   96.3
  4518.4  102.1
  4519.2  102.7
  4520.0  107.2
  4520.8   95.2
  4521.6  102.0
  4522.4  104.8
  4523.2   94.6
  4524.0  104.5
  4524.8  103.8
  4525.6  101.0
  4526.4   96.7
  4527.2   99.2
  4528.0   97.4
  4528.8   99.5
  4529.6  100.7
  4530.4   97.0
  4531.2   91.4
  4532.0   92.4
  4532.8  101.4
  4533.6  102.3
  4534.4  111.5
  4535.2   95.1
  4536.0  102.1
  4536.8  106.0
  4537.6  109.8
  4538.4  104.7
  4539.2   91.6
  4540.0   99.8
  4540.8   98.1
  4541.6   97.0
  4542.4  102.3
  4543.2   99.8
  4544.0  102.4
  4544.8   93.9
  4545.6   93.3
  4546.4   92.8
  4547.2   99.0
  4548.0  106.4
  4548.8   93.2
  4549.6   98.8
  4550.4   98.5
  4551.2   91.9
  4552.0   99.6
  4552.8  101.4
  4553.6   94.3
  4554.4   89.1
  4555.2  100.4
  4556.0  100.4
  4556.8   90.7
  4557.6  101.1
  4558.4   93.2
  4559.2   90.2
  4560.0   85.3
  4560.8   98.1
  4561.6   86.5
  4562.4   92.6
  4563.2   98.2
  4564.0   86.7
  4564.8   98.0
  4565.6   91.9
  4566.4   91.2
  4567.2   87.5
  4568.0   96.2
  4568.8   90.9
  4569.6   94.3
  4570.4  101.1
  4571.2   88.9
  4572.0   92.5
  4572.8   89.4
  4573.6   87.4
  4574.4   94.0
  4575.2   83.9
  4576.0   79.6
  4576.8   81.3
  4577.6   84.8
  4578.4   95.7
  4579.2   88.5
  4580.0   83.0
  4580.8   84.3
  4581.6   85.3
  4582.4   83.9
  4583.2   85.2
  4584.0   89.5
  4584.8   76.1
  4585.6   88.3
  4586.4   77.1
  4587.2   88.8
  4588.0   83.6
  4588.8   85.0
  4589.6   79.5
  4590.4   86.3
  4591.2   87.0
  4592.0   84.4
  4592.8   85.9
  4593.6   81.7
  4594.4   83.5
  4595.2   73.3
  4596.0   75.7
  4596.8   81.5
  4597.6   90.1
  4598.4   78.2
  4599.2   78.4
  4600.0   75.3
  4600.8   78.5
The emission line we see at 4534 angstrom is Mg II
